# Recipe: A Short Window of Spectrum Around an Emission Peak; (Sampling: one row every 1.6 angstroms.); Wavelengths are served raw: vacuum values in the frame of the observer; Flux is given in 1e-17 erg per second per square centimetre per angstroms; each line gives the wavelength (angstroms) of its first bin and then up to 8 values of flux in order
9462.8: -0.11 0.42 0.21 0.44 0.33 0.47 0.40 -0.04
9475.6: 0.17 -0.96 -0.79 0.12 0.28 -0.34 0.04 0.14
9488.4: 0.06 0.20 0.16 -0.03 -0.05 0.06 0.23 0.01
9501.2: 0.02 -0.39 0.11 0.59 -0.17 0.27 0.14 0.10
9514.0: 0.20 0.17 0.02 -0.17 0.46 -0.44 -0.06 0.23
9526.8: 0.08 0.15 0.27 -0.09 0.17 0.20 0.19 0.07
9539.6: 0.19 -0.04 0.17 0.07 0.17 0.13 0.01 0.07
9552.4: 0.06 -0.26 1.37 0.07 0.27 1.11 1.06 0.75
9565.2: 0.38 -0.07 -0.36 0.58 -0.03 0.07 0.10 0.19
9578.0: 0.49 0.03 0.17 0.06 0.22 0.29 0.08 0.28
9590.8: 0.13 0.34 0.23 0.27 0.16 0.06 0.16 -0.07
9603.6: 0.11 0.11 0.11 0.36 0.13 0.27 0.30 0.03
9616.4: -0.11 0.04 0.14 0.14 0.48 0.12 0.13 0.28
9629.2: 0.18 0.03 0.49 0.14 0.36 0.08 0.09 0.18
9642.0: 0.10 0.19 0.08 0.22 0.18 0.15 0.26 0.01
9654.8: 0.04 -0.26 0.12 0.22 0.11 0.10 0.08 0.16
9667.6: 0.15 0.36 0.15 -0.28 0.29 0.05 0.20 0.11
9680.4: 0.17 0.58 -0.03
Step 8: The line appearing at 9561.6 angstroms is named [O III]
